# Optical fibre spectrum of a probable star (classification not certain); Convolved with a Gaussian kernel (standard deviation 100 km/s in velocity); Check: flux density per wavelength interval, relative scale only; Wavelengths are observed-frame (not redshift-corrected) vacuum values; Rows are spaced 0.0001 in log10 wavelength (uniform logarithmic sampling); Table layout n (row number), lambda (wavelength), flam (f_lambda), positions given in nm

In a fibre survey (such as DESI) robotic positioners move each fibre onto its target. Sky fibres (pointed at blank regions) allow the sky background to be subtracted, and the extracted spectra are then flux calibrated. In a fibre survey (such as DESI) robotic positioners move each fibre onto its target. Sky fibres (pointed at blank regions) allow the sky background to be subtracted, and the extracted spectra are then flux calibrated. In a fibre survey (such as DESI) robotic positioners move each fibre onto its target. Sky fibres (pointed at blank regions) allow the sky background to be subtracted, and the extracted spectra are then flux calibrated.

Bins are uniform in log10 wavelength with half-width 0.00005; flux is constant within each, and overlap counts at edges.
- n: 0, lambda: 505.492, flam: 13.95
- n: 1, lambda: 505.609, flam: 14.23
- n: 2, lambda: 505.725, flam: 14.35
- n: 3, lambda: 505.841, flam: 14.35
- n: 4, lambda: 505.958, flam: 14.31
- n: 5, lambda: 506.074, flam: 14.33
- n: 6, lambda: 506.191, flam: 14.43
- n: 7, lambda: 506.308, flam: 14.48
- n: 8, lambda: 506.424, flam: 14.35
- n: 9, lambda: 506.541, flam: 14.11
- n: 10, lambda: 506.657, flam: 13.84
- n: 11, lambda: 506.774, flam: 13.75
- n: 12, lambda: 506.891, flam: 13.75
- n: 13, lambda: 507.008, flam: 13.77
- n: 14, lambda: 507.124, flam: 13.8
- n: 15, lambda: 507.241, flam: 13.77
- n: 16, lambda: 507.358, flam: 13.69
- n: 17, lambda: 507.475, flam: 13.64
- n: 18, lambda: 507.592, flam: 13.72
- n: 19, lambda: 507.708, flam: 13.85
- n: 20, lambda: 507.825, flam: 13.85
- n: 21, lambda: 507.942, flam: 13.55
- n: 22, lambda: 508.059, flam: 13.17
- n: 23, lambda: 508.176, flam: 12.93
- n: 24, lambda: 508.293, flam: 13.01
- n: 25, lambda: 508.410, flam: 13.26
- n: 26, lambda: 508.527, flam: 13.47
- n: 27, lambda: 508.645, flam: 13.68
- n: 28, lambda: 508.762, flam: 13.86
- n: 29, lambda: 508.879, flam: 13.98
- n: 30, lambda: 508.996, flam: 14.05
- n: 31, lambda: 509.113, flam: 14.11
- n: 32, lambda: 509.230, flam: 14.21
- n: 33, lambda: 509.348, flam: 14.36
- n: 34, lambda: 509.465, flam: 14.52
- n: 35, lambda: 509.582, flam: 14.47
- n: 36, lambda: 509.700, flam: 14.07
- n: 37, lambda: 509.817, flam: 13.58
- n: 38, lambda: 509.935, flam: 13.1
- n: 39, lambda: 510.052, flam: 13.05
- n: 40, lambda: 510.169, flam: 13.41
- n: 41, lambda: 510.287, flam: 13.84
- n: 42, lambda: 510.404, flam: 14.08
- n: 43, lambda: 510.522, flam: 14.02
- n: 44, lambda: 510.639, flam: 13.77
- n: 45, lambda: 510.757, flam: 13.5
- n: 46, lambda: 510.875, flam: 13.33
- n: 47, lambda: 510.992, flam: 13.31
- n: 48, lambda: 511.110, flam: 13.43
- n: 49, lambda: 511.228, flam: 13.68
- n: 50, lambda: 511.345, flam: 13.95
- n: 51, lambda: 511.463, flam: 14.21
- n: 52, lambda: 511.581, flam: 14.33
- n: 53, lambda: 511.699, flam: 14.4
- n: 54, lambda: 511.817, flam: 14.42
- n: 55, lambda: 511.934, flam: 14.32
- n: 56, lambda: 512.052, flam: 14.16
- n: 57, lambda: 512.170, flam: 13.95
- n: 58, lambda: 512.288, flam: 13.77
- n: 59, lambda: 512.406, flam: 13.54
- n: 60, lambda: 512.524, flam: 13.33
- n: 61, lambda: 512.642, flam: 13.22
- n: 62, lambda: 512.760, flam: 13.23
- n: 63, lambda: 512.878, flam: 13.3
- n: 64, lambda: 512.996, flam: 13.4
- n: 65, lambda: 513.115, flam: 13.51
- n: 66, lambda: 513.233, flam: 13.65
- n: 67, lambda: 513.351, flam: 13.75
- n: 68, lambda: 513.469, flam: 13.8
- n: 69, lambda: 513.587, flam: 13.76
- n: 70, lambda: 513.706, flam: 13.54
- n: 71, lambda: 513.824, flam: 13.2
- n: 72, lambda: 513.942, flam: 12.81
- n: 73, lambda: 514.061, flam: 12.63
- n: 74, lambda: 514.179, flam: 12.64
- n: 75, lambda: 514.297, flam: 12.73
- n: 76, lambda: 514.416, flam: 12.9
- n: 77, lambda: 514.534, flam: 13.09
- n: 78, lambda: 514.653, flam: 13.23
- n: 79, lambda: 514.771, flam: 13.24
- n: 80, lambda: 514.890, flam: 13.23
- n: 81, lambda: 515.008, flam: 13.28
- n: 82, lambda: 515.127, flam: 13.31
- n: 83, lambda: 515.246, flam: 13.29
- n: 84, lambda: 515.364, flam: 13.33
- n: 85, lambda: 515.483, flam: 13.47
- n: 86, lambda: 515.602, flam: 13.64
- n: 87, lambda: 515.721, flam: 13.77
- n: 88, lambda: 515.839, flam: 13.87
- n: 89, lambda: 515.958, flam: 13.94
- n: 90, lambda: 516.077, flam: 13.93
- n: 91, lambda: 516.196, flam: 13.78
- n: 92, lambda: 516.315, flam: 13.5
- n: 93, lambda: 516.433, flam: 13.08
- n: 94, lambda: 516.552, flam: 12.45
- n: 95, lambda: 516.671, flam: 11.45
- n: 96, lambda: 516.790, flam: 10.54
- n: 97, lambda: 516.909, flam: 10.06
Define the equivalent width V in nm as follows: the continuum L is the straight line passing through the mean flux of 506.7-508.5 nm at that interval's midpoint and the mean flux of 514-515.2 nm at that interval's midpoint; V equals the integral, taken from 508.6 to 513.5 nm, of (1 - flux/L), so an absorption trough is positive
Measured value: -0.18 nm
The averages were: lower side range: 13.6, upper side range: 13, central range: 13.8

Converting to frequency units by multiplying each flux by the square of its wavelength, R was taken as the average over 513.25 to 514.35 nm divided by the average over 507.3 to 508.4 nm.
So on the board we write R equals 1.00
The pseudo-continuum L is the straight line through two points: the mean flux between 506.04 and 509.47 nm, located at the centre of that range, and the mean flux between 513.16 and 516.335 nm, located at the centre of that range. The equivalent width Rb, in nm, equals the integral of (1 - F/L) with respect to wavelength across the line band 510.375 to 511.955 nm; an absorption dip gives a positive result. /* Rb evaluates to -0.034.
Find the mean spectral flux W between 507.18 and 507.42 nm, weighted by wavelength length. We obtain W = 13.7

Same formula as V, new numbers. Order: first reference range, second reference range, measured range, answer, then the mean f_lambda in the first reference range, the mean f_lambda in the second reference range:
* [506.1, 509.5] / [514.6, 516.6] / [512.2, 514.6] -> 0.045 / 13.8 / 13.4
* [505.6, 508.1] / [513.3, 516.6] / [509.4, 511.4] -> -0.004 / 14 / 13.3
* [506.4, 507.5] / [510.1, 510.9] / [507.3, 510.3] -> 0.013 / 13.8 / 13.7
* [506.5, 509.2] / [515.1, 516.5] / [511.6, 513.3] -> -0.015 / 13.7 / 13.6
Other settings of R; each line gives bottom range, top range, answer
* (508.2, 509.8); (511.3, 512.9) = 1.01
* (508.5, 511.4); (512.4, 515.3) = 0.98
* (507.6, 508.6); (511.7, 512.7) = 1.05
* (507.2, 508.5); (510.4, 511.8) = 1.04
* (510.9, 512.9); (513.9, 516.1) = 0.97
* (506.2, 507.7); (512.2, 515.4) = 0.98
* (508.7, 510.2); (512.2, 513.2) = 0.98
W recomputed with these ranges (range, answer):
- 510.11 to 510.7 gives 13.8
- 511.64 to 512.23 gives 14.3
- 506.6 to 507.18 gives 13.8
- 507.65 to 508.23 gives 13.5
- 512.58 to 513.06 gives 13.3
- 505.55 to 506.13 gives 14.3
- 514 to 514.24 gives 12.6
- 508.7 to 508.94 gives 13.9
